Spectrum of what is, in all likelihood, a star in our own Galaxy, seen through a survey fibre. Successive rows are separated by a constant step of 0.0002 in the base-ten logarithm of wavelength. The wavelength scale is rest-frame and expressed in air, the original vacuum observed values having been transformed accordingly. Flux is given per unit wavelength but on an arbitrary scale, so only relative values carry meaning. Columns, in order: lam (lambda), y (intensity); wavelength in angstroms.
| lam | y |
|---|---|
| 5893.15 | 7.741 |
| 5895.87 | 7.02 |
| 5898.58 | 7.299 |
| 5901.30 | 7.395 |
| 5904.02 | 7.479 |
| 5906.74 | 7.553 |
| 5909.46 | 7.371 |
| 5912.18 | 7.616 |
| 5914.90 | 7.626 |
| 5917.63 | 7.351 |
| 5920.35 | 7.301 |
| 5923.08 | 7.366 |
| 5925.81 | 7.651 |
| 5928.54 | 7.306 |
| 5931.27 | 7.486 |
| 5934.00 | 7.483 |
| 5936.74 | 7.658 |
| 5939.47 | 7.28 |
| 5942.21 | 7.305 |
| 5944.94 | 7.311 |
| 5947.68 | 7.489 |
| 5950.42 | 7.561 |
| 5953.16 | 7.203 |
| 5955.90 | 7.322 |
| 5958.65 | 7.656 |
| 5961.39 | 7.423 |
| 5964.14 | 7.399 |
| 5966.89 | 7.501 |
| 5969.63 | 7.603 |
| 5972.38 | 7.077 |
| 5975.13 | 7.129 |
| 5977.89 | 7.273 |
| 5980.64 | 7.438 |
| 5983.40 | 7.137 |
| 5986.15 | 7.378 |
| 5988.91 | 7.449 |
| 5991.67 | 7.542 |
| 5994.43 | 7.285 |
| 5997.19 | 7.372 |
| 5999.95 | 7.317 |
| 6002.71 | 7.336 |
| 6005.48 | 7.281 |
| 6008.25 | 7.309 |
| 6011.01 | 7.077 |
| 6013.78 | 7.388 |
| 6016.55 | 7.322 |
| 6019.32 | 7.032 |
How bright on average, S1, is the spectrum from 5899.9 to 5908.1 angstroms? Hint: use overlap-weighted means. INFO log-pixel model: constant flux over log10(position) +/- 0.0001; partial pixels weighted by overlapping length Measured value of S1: 7.47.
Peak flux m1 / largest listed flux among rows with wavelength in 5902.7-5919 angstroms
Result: 7.626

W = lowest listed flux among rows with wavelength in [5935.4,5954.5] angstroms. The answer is 7.203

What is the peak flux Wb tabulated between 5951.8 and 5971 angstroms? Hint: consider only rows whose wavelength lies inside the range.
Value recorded 7.656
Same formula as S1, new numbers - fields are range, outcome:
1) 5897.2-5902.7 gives 7.35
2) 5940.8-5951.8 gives 7.42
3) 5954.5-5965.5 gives 7.45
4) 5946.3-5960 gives 7.44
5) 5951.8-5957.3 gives 7.26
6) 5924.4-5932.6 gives 7.48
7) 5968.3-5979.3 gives 7.27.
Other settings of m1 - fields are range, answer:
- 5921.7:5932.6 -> 7.651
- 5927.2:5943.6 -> 7.658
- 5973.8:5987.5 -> 7.438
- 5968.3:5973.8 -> 7.603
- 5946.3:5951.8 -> 7.561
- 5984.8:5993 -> 7.542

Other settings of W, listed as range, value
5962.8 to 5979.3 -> 7.077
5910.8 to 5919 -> 7.351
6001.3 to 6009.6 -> 7.281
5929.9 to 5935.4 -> 7.483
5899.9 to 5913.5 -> 7.371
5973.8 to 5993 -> 7.129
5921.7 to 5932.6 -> 7.306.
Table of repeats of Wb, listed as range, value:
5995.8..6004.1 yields 7.372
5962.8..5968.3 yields 7.501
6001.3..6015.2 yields 7.388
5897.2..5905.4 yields 7.479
